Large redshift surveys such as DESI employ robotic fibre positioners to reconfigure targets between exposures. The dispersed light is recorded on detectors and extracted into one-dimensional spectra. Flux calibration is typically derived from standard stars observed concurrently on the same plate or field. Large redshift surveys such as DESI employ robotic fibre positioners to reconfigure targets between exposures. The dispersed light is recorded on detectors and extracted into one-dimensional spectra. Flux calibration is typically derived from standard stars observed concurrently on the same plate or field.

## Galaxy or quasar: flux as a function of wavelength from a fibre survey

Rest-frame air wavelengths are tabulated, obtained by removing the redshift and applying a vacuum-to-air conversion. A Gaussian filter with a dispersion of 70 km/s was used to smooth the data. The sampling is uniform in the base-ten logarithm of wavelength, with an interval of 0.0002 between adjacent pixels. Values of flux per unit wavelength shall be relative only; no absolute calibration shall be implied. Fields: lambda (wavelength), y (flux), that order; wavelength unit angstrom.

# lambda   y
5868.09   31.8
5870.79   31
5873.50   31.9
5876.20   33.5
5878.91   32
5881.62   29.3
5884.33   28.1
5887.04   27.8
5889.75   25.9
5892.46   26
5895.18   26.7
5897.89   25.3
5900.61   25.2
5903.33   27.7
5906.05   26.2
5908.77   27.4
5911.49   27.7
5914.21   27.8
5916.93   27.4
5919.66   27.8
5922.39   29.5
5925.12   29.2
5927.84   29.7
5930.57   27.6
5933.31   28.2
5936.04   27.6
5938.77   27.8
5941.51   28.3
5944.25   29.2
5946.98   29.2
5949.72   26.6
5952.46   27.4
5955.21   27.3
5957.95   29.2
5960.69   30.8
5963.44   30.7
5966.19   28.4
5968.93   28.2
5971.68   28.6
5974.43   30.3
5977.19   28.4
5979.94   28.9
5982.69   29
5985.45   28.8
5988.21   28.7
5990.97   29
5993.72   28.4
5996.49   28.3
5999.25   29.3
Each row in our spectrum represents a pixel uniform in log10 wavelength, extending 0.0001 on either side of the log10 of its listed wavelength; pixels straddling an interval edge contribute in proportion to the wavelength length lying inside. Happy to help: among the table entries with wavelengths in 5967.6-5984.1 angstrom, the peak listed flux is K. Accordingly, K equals 30.3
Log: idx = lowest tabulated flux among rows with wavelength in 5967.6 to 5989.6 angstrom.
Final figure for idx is 28.2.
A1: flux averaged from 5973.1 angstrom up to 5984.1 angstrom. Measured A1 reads 29.1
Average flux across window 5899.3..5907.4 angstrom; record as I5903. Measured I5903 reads 26.4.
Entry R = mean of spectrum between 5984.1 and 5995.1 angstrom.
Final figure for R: 28.7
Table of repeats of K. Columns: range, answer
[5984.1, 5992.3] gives 29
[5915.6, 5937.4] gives 29.7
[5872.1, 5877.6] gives 33.5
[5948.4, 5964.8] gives 30.8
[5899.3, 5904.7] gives 27.7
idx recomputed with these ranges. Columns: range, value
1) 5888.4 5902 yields 25.2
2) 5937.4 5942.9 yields 27.8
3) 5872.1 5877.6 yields 31.9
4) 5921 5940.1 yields 27.6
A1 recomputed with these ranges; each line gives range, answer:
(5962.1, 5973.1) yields 29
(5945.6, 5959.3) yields 27.9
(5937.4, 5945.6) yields 28.4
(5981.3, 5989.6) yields 28.8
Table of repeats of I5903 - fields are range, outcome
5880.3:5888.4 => 28.4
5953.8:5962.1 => 29.1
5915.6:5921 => 27.6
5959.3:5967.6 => 30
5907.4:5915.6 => 27.7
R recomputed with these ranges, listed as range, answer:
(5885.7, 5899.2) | 26.4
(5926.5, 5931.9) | 28.7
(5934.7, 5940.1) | 27.7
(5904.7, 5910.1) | 26.8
